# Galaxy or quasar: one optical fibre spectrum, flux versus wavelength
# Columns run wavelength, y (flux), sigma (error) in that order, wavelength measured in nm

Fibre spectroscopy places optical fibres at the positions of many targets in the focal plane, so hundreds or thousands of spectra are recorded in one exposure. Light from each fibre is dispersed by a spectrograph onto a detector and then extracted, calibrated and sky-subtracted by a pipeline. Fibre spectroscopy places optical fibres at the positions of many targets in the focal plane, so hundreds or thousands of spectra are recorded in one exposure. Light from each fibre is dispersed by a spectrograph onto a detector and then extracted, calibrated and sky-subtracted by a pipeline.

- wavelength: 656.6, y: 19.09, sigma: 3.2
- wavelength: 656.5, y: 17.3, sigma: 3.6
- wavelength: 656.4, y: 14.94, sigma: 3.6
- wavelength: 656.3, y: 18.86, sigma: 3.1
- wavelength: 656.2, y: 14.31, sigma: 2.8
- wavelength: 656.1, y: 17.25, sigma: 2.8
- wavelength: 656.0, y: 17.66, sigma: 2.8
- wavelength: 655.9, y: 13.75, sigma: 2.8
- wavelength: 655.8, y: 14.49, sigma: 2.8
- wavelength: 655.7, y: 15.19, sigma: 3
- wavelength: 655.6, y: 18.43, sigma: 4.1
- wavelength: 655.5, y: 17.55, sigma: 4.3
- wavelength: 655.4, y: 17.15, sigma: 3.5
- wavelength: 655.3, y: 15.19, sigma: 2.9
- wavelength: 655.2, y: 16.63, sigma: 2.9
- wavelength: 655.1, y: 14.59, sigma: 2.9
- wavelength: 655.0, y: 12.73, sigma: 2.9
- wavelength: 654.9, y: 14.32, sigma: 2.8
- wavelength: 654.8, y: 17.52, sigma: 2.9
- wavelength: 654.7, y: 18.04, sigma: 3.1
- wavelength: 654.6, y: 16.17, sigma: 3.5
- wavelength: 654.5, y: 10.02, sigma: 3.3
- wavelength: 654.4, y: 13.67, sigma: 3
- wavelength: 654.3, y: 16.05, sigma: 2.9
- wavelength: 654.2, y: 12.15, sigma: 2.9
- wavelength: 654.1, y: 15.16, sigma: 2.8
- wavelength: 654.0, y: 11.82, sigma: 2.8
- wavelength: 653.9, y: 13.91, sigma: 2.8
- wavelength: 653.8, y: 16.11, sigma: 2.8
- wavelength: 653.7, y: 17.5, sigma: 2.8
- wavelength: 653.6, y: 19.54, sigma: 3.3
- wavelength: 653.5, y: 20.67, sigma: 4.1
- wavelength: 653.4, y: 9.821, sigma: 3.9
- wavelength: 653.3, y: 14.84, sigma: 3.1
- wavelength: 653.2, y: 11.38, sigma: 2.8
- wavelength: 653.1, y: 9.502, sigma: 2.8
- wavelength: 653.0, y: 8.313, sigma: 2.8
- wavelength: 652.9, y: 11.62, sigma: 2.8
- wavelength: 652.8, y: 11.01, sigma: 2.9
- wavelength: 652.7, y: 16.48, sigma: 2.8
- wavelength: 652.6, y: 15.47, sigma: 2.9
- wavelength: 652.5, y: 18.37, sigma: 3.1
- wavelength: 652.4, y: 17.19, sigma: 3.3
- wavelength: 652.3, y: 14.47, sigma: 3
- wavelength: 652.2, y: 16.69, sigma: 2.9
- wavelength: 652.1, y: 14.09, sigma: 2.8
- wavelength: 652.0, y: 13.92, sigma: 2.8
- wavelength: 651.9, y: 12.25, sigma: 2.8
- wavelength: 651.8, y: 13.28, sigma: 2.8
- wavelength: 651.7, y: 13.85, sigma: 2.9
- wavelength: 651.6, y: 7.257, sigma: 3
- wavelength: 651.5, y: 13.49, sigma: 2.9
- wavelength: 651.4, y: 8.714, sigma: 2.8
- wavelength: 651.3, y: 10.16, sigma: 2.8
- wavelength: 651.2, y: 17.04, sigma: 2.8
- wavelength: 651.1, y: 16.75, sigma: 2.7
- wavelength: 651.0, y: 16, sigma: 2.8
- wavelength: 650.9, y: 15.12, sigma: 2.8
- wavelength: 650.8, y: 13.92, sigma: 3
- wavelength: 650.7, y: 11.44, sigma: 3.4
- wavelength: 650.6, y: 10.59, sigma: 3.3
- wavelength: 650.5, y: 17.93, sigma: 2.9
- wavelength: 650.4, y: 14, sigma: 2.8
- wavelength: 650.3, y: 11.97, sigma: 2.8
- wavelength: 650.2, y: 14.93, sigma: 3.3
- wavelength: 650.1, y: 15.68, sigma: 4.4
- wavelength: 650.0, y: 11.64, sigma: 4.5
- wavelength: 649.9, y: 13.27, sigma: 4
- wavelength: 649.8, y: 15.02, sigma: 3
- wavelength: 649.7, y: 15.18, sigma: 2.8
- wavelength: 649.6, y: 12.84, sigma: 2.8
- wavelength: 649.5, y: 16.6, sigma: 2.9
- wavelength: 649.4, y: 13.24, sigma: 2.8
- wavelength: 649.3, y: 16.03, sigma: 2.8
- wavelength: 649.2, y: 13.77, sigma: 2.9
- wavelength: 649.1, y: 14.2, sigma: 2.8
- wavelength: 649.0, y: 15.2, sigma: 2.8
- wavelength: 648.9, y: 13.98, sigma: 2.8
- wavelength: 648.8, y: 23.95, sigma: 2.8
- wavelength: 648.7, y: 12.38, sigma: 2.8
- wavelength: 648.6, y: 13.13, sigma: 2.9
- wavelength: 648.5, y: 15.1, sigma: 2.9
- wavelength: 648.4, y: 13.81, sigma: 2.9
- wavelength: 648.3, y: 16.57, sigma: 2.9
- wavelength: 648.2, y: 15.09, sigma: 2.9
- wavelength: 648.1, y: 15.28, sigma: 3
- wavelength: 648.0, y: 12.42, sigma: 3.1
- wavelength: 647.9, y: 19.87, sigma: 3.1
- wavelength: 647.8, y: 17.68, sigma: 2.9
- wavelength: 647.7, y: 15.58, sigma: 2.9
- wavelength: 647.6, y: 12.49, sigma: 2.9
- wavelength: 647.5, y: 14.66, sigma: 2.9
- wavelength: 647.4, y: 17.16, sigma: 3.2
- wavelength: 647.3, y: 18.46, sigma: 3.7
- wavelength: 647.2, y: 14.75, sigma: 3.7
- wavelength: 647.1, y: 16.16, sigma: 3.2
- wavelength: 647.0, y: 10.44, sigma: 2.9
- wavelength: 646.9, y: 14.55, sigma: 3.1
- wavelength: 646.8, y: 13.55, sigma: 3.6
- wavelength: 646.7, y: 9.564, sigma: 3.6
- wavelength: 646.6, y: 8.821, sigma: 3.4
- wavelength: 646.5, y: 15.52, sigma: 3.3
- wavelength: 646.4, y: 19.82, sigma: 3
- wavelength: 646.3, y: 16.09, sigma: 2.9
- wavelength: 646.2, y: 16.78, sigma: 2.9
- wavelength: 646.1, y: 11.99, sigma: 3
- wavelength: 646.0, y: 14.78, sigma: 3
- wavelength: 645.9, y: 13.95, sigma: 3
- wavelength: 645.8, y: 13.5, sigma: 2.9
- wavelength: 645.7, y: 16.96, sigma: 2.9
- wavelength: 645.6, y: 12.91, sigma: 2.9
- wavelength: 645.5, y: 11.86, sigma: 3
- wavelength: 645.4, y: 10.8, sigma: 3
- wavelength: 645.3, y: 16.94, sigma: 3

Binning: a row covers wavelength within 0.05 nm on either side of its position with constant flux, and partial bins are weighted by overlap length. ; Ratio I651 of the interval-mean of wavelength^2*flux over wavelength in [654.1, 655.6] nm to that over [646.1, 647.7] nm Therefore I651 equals 1.07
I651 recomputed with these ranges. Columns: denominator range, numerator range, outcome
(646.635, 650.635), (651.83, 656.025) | 1.02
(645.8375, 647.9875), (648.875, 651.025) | 0.97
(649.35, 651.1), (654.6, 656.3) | 1.15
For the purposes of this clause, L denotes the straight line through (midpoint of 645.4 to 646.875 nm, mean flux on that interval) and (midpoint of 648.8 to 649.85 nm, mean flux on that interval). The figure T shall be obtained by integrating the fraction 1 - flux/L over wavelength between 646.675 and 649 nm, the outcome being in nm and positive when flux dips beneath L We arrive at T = -0.10 nm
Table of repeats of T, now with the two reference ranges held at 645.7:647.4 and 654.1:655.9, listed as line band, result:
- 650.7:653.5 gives 0.281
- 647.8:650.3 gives -0.047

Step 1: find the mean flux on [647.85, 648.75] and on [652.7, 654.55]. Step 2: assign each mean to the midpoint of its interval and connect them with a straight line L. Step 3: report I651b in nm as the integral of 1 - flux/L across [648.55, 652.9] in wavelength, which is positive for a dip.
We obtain 0.02 nm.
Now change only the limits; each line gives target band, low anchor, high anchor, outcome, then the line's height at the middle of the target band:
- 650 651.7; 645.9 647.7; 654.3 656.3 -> 0.18 nm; 15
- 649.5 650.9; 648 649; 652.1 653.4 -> 0.07 nm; 14.6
